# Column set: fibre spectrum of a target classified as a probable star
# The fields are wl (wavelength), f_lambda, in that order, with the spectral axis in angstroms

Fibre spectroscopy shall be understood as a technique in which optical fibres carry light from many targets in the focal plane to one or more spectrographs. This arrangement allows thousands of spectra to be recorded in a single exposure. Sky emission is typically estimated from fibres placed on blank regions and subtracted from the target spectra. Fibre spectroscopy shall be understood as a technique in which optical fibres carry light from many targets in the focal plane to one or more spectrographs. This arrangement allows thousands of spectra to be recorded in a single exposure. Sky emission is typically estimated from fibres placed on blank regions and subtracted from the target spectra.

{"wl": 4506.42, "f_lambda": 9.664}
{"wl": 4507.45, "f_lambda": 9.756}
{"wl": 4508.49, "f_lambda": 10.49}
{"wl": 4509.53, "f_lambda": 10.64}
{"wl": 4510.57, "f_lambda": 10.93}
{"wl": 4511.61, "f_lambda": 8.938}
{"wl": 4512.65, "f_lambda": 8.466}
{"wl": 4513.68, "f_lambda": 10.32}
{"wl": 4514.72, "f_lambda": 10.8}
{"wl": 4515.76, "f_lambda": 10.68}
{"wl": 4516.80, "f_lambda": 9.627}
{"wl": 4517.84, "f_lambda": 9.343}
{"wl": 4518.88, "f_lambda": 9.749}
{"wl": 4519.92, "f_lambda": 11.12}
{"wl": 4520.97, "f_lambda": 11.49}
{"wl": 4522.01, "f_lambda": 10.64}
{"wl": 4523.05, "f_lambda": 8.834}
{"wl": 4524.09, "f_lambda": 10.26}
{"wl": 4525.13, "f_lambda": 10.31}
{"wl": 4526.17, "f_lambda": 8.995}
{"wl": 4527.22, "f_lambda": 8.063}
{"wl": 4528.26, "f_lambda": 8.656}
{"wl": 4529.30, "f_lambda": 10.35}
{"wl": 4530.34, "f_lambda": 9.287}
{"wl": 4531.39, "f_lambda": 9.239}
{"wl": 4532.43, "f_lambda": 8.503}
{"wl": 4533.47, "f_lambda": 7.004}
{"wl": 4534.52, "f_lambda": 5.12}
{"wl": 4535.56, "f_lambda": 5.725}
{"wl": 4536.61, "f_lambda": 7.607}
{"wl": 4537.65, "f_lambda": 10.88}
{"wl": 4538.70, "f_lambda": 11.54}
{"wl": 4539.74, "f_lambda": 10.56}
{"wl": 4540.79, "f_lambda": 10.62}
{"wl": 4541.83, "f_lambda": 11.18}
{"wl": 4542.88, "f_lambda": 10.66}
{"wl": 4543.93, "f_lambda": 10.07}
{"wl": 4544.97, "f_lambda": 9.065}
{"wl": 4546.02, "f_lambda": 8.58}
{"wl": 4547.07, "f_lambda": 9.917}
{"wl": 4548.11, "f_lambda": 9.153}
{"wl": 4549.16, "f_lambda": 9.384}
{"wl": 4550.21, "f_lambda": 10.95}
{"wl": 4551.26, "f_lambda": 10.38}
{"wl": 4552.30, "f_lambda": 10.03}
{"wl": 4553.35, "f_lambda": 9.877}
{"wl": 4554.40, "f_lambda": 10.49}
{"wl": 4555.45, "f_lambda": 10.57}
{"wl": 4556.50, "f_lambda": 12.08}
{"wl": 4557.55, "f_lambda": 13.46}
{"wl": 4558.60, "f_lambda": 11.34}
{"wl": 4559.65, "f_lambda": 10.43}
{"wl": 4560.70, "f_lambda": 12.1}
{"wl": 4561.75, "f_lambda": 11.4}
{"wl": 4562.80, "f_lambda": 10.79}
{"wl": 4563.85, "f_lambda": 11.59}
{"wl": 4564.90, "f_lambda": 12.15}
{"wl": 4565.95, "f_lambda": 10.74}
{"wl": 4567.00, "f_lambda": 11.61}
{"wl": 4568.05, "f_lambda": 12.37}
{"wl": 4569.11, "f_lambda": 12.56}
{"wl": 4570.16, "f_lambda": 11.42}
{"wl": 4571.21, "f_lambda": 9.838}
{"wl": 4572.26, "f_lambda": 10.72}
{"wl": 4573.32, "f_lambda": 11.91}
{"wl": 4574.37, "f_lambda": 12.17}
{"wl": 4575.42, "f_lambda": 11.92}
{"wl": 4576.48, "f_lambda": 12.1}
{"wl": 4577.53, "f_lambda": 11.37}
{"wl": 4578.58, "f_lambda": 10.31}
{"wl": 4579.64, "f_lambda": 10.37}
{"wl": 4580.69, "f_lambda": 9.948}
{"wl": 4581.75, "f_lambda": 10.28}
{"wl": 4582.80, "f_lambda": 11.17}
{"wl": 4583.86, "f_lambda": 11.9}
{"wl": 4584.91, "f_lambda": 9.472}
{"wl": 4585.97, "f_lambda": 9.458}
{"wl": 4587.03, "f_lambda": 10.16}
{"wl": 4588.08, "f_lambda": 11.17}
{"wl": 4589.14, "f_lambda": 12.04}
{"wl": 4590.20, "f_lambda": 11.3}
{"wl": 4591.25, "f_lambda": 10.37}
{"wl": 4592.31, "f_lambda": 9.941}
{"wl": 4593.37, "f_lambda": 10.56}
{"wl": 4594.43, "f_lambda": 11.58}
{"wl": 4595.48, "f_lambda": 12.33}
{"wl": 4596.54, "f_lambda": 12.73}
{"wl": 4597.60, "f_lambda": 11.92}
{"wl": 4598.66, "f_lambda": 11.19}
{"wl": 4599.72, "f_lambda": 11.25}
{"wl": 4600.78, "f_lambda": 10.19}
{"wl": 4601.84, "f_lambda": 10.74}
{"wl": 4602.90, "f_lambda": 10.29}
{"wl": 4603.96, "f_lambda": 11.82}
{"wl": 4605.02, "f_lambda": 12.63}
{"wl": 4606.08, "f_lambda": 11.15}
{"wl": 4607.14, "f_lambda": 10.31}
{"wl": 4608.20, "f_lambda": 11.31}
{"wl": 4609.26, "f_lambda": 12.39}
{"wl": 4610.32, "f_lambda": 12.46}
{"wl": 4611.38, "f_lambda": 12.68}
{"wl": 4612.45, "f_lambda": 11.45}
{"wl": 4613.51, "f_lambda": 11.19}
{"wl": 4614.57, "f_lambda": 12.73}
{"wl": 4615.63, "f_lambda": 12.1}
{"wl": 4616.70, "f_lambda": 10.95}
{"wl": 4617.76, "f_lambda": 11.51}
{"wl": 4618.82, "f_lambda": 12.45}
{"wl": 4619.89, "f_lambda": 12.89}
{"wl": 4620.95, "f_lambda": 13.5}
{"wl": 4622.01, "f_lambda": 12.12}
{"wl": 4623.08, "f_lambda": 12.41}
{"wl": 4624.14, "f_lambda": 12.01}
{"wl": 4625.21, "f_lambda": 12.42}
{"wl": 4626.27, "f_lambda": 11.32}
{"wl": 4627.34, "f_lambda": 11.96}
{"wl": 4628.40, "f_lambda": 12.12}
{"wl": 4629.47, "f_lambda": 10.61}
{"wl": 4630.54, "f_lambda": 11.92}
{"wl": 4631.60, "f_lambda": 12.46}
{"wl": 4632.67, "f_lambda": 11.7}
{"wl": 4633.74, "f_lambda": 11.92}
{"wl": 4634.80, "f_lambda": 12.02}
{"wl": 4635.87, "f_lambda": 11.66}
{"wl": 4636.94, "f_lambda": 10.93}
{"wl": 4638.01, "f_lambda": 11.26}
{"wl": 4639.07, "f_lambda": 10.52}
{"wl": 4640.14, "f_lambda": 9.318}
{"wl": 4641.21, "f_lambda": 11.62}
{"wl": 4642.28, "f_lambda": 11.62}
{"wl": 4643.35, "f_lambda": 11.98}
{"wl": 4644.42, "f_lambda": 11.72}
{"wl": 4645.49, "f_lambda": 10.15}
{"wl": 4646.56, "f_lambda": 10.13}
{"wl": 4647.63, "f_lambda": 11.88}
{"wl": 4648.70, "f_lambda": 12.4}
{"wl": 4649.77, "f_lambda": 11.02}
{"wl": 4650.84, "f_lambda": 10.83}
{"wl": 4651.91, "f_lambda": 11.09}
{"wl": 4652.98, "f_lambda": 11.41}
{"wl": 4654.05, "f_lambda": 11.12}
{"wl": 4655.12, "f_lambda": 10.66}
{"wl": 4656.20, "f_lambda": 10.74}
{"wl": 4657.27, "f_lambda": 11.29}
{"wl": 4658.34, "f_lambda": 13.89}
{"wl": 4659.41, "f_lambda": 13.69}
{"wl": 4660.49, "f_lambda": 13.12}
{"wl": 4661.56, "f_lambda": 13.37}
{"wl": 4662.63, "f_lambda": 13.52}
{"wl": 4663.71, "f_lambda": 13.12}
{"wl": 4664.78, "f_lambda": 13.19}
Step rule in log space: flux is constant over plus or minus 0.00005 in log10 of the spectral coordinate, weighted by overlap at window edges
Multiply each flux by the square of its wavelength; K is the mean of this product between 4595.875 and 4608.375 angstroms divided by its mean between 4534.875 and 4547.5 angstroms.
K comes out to 1.20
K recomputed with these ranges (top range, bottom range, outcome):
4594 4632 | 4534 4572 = 1.16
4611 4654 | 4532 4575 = 1.16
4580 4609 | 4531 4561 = 1.14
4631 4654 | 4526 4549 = 1.30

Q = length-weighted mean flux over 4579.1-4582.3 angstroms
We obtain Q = 10.2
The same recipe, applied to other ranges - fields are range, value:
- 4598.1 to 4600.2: 11.2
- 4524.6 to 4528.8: 9.02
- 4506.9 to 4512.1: 10.2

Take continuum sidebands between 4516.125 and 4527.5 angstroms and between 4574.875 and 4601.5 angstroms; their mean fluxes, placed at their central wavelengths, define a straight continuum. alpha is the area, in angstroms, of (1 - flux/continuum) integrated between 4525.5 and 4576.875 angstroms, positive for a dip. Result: 0.49 angstroms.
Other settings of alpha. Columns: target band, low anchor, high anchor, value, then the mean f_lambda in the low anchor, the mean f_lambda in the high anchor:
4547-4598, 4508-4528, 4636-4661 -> -2.41 angstroms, 9.96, 11.4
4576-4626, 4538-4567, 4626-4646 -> -1.30 angstroms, 10.7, 11.4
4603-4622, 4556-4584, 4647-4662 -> -0.49 angstroms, 11.4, 11.9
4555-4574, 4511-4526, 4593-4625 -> -1.05 angstroms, 10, 11.8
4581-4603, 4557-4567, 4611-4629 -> 1.64 angstroms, 11.6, 12.1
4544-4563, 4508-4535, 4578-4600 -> -0.63 angstroms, 9.54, 10.9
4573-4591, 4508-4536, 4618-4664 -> -0.64 angstroms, 9.4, 11.8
